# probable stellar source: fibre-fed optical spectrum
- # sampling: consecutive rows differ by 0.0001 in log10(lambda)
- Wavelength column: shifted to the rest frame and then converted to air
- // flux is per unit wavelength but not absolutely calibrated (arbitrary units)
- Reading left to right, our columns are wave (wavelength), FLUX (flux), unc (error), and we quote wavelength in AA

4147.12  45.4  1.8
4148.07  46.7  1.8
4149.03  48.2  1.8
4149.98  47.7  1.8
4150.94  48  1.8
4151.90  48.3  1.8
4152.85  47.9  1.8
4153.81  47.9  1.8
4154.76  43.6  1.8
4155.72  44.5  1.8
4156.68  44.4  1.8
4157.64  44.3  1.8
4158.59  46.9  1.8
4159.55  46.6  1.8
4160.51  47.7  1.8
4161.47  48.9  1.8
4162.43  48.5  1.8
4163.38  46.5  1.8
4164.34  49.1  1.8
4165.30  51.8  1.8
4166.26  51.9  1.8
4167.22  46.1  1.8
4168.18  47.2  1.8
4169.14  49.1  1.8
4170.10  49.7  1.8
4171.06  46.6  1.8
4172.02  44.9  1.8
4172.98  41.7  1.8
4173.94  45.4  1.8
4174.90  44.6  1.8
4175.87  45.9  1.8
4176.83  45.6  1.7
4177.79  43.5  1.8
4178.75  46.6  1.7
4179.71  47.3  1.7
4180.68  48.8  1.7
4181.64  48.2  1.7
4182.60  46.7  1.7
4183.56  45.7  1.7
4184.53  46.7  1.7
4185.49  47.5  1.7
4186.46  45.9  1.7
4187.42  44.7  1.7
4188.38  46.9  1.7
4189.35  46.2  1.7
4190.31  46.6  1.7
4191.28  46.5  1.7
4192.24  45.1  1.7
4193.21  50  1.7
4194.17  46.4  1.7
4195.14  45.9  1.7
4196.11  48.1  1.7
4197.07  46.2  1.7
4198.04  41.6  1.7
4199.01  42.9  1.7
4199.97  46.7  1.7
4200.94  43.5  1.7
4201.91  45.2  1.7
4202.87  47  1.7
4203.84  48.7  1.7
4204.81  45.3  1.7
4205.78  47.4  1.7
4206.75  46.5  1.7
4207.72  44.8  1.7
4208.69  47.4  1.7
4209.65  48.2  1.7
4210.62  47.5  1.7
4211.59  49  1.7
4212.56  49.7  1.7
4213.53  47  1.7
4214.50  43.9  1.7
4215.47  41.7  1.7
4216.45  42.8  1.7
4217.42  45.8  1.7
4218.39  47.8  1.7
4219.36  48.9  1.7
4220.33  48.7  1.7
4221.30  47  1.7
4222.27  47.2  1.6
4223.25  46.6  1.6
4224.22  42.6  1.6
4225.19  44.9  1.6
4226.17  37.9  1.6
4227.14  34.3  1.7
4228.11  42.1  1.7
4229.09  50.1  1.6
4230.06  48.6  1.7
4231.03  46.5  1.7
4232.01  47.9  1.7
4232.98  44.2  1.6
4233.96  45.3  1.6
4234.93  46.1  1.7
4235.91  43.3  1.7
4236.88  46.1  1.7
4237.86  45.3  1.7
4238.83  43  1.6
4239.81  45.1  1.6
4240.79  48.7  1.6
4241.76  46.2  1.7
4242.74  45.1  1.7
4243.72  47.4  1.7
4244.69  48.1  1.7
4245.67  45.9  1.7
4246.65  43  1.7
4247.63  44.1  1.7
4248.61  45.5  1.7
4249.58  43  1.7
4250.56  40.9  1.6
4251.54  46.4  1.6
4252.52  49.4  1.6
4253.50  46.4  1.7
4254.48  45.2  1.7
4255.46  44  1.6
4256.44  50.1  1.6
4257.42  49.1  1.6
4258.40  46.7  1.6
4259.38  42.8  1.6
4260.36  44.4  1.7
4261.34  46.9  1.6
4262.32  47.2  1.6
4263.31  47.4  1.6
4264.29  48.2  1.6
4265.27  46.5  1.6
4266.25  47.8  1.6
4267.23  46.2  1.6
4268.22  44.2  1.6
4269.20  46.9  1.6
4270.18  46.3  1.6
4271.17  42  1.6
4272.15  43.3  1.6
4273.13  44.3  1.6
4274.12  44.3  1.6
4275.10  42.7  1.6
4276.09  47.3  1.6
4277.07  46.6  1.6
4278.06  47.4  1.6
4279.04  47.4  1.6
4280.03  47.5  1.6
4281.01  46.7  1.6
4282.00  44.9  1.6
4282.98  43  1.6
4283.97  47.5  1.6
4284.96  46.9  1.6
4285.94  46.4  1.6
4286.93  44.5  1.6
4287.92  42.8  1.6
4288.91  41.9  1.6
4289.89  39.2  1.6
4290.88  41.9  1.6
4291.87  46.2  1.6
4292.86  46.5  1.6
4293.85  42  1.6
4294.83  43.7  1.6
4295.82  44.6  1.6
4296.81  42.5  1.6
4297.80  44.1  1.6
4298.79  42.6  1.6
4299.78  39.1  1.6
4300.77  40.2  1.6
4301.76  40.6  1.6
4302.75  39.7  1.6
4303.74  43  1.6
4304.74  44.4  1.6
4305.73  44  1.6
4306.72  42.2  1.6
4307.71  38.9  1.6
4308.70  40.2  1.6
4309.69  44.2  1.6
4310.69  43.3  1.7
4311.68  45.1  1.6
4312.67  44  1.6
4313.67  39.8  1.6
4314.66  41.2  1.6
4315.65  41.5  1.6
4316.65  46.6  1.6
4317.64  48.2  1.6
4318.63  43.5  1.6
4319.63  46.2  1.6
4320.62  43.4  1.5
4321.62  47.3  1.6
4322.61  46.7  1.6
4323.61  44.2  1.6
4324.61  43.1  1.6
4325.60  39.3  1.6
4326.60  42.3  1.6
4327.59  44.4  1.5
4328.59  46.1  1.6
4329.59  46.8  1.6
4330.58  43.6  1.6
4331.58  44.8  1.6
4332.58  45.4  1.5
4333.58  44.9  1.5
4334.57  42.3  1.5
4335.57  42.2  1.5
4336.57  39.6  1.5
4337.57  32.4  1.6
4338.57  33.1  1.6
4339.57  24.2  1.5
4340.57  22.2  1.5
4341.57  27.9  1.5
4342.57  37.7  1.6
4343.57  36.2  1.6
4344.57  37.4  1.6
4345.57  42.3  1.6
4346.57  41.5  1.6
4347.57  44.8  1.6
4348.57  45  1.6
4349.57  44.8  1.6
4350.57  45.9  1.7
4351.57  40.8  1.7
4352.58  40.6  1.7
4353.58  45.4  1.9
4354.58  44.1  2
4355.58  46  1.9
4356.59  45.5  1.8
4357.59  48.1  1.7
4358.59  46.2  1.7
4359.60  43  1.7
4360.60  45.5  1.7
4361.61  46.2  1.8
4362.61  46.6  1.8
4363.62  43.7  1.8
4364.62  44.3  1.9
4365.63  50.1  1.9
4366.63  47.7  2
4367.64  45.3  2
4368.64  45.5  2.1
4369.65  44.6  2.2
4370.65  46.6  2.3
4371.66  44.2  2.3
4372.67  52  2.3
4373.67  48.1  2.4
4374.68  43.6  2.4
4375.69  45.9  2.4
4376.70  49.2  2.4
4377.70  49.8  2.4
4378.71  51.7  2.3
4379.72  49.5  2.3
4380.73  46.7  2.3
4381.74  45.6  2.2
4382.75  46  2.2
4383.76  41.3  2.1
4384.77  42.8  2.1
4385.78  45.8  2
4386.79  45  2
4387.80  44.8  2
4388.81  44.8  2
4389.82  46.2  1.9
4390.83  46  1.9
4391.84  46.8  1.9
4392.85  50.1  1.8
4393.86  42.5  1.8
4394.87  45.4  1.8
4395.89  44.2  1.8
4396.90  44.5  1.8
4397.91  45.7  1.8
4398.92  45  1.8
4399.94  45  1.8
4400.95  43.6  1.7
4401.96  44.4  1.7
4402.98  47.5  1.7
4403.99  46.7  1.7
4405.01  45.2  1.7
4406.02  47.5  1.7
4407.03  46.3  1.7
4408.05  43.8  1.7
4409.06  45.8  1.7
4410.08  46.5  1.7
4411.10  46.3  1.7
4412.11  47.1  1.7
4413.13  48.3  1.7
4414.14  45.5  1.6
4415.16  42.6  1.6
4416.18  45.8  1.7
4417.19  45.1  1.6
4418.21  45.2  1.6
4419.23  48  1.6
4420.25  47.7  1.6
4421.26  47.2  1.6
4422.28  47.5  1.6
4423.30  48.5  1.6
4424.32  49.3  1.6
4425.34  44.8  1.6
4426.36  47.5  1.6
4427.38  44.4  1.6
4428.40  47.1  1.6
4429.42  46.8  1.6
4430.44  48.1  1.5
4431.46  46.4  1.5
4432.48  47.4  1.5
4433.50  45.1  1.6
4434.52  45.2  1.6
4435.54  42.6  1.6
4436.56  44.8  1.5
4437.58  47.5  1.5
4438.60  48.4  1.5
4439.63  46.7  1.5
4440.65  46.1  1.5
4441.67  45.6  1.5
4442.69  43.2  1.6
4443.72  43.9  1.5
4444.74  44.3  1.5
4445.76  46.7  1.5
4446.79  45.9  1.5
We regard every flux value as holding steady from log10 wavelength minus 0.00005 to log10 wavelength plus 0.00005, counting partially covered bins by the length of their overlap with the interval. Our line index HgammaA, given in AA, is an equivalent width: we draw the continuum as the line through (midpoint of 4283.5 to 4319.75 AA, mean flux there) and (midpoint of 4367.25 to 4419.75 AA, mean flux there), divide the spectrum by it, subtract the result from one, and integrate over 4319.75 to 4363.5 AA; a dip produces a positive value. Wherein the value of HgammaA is 2.5 AA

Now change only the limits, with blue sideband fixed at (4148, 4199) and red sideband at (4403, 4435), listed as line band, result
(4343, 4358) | 1.07 AA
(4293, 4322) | 2.21 AA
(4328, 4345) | 3.08 AA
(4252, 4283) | 0.34 AA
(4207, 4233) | 0.53 AA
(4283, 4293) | 0.50 AA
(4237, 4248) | 0.23 AA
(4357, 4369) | 0.12 AA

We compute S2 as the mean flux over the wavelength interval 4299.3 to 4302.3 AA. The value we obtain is 40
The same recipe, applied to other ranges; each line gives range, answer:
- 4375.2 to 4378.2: 48.4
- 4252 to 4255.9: 46.3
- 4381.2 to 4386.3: 44.3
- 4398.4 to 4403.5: 45.1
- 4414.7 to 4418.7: 44.7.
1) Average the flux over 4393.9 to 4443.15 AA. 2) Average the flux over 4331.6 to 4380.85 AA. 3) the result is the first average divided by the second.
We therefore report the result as 1.06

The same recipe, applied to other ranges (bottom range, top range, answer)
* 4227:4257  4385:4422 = 1.01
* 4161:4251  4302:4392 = 0.95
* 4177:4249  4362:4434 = 1.01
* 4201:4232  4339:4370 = 0.92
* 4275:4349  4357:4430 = 1.09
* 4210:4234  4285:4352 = 0.92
